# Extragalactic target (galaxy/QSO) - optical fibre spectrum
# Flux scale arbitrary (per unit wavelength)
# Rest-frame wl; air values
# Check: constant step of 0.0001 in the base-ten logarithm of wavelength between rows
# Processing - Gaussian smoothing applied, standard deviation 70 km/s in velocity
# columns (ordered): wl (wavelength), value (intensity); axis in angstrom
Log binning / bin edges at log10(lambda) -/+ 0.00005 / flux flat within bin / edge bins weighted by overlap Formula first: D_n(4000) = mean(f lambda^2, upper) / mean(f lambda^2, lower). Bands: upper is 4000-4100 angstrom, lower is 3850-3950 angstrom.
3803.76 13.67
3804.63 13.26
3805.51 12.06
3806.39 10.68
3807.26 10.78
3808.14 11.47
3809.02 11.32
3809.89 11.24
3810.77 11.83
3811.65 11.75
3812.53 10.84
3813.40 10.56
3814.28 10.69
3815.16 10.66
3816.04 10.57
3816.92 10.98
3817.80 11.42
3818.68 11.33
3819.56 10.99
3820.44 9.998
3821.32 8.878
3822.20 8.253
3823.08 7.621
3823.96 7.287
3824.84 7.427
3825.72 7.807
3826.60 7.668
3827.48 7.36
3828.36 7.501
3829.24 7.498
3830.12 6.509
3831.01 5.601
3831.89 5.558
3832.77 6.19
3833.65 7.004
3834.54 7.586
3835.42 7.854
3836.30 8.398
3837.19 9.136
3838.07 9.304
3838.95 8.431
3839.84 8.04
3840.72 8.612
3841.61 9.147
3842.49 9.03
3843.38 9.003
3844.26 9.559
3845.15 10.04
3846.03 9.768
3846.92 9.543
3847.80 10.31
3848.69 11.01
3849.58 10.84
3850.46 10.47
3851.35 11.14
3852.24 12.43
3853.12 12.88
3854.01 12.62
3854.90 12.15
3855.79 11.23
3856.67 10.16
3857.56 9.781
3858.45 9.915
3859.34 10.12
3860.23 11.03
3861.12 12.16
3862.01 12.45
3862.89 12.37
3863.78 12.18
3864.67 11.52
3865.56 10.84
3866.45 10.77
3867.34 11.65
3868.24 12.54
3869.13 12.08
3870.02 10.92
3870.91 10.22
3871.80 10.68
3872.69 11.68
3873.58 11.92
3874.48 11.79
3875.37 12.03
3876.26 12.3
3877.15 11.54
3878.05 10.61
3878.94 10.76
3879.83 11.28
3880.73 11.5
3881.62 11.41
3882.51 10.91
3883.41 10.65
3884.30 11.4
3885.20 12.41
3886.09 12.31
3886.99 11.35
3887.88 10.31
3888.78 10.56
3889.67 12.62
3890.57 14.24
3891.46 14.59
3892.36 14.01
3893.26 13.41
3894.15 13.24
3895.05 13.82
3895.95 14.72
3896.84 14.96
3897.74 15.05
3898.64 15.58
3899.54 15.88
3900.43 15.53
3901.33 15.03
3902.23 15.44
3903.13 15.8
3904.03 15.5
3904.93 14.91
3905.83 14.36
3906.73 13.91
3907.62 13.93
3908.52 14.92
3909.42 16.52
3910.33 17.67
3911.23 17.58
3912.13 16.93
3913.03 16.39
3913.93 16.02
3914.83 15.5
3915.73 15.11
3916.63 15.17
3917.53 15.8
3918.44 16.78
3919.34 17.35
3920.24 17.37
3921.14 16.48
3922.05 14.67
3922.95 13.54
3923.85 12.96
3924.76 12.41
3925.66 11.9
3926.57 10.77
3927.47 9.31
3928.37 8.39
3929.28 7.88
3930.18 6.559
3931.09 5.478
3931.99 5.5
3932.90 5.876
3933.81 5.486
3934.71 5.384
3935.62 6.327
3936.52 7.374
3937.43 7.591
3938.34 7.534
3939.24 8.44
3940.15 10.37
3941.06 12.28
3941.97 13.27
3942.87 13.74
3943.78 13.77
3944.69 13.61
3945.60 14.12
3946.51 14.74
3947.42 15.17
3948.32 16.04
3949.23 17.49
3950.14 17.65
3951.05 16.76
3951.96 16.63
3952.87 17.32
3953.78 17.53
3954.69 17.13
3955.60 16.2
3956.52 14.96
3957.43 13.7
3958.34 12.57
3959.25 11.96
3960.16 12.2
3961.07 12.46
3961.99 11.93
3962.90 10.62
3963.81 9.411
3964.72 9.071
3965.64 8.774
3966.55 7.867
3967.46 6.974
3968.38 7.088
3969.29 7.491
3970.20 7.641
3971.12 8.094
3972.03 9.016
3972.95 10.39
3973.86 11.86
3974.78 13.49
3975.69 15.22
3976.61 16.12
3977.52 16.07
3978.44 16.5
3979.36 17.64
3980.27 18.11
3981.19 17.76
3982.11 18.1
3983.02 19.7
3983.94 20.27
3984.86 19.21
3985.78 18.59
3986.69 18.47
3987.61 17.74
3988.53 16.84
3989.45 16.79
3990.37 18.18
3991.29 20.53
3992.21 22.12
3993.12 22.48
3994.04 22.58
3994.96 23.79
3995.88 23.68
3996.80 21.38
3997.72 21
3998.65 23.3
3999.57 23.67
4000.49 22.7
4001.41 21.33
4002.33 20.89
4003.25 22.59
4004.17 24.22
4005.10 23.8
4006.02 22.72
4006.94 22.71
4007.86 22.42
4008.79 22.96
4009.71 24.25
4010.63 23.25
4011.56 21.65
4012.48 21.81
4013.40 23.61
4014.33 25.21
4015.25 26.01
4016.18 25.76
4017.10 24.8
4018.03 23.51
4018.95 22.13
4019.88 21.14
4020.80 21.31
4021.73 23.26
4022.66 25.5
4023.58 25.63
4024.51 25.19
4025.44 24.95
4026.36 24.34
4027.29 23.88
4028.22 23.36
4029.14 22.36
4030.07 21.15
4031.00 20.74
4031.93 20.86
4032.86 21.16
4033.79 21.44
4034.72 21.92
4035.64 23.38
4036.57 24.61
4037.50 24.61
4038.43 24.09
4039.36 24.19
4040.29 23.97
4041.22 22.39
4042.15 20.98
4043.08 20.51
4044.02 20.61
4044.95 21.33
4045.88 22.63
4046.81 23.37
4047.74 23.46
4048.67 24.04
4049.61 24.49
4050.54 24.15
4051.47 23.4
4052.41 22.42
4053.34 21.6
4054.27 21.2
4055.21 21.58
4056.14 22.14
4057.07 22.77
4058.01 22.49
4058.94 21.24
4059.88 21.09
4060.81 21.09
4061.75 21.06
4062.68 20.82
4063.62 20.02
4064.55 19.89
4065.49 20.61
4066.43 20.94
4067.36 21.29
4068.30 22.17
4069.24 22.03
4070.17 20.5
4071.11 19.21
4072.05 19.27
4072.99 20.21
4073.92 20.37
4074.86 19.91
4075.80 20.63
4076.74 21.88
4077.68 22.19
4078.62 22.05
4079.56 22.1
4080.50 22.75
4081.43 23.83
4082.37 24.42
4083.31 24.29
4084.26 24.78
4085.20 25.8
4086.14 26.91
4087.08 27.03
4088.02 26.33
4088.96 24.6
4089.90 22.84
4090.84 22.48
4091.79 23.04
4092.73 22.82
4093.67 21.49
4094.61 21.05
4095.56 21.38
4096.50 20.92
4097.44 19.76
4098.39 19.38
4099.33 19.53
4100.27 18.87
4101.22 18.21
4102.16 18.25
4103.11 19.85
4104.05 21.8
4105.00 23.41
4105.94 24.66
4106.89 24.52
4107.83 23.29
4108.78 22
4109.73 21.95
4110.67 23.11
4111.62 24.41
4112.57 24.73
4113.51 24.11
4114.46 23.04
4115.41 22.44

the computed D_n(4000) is 1.9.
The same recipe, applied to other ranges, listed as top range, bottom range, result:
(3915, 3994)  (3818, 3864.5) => 1.50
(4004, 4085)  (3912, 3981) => 1.91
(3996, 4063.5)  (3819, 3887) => 2.47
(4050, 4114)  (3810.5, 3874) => 2.51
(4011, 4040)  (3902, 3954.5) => 1.86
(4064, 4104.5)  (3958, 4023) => 1.25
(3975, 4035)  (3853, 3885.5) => 2.03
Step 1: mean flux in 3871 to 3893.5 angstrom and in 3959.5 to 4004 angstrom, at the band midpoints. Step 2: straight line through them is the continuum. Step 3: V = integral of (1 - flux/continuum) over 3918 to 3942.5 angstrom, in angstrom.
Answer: 6.4 angstrom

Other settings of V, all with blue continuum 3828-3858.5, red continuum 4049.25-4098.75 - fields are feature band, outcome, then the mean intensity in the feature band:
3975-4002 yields -3.4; 19.6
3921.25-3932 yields 2.7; 10.3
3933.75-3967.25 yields 6.3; 12.4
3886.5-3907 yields -3.1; 14.1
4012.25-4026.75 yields -3.8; 24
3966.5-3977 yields 4.0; 10.2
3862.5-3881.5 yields -1.1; 11.5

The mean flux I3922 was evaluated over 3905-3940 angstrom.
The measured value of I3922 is 12.1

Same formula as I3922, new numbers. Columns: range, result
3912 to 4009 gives 14.9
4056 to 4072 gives 21.1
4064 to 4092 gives 22.5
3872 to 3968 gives 12.8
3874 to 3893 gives 11.8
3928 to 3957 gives 11.8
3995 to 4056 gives 23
